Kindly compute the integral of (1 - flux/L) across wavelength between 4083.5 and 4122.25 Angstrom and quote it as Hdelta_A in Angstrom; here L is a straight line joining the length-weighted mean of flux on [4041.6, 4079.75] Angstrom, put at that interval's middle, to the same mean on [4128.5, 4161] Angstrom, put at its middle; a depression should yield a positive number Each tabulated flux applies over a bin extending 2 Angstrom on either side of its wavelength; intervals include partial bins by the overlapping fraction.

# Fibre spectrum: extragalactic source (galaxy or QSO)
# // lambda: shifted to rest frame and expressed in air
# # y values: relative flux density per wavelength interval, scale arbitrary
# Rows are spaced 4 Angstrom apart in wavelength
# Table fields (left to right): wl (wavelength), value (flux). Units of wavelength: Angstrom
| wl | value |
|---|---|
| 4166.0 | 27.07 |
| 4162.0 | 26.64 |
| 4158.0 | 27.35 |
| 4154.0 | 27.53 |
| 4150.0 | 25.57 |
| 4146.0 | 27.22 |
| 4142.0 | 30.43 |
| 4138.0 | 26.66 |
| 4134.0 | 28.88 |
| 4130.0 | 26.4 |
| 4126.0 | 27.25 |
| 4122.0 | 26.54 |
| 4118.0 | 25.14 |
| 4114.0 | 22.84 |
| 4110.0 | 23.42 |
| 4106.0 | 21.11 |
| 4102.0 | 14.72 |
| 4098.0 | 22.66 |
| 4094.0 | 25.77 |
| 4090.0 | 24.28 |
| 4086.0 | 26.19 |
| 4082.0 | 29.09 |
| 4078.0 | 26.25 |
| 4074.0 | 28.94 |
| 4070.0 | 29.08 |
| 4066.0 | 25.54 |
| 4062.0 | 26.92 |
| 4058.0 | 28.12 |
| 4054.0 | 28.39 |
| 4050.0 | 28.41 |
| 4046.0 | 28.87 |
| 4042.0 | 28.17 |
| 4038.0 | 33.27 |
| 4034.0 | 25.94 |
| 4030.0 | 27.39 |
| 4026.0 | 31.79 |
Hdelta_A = 6.28 Angstrom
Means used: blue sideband 27.9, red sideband 27.5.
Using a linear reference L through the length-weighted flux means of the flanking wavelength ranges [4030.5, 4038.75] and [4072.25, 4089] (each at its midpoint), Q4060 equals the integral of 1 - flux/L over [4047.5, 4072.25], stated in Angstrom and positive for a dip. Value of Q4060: 0.2 Angstrom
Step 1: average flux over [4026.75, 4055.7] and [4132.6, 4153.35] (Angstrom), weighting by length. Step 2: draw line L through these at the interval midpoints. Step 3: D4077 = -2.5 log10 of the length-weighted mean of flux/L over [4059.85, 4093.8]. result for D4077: 0.06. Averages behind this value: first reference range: 28.8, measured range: 27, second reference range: 27.7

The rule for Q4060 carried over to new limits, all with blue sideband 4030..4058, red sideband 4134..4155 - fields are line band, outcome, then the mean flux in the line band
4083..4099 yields 1.7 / 25.1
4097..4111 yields 4.0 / 20.1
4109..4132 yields 2.1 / 25.3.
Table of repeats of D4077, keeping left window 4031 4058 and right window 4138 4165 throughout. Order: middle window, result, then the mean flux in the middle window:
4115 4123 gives 0.10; 25.4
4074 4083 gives 0.02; 27.8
